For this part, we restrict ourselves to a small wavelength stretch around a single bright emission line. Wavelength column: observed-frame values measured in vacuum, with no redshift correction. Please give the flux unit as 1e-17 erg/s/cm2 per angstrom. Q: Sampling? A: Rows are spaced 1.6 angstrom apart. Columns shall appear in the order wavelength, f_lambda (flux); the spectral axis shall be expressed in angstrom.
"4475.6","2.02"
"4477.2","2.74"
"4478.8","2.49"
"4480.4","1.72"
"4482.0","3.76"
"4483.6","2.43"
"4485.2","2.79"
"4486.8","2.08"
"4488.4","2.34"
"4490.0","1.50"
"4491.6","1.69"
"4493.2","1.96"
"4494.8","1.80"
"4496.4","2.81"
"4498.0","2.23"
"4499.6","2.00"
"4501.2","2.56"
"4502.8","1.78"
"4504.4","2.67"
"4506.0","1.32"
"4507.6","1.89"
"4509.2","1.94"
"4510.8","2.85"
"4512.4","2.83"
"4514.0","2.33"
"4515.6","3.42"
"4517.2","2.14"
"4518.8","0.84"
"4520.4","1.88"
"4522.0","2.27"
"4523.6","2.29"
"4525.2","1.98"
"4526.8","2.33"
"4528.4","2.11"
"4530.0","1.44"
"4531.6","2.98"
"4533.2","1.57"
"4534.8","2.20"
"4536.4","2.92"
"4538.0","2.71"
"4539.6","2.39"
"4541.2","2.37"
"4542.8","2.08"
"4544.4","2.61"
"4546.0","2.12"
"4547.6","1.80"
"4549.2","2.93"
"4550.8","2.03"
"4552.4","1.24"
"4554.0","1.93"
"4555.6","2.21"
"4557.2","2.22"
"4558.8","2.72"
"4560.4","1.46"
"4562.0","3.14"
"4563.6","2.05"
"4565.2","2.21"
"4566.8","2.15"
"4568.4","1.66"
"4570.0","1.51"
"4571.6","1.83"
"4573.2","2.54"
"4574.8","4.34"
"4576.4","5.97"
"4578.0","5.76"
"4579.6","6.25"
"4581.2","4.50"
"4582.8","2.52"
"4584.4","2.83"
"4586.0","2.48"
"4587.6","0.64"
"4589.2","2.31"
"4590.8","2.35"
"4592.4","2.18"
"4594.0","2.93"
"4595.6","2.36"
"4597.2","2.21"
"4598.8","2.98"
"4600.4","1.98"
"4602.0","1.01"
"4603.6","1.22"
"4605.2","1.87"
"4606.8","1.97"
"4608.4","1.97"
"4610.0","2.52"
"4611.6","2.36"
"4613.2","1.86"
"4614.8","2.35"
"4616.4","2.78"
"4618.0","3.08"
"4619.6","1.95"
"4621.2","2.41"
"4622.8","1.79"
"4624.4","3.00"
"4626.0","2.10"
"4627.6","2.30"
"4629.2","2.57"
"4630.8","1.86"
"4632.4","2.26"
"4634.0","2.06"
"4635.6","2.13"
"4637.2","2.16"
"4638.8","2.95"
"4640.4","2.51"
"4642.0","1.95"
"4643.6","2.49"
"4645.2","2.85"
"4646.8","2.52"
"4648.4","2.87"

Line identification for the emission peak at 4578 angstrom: [O II] 3727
